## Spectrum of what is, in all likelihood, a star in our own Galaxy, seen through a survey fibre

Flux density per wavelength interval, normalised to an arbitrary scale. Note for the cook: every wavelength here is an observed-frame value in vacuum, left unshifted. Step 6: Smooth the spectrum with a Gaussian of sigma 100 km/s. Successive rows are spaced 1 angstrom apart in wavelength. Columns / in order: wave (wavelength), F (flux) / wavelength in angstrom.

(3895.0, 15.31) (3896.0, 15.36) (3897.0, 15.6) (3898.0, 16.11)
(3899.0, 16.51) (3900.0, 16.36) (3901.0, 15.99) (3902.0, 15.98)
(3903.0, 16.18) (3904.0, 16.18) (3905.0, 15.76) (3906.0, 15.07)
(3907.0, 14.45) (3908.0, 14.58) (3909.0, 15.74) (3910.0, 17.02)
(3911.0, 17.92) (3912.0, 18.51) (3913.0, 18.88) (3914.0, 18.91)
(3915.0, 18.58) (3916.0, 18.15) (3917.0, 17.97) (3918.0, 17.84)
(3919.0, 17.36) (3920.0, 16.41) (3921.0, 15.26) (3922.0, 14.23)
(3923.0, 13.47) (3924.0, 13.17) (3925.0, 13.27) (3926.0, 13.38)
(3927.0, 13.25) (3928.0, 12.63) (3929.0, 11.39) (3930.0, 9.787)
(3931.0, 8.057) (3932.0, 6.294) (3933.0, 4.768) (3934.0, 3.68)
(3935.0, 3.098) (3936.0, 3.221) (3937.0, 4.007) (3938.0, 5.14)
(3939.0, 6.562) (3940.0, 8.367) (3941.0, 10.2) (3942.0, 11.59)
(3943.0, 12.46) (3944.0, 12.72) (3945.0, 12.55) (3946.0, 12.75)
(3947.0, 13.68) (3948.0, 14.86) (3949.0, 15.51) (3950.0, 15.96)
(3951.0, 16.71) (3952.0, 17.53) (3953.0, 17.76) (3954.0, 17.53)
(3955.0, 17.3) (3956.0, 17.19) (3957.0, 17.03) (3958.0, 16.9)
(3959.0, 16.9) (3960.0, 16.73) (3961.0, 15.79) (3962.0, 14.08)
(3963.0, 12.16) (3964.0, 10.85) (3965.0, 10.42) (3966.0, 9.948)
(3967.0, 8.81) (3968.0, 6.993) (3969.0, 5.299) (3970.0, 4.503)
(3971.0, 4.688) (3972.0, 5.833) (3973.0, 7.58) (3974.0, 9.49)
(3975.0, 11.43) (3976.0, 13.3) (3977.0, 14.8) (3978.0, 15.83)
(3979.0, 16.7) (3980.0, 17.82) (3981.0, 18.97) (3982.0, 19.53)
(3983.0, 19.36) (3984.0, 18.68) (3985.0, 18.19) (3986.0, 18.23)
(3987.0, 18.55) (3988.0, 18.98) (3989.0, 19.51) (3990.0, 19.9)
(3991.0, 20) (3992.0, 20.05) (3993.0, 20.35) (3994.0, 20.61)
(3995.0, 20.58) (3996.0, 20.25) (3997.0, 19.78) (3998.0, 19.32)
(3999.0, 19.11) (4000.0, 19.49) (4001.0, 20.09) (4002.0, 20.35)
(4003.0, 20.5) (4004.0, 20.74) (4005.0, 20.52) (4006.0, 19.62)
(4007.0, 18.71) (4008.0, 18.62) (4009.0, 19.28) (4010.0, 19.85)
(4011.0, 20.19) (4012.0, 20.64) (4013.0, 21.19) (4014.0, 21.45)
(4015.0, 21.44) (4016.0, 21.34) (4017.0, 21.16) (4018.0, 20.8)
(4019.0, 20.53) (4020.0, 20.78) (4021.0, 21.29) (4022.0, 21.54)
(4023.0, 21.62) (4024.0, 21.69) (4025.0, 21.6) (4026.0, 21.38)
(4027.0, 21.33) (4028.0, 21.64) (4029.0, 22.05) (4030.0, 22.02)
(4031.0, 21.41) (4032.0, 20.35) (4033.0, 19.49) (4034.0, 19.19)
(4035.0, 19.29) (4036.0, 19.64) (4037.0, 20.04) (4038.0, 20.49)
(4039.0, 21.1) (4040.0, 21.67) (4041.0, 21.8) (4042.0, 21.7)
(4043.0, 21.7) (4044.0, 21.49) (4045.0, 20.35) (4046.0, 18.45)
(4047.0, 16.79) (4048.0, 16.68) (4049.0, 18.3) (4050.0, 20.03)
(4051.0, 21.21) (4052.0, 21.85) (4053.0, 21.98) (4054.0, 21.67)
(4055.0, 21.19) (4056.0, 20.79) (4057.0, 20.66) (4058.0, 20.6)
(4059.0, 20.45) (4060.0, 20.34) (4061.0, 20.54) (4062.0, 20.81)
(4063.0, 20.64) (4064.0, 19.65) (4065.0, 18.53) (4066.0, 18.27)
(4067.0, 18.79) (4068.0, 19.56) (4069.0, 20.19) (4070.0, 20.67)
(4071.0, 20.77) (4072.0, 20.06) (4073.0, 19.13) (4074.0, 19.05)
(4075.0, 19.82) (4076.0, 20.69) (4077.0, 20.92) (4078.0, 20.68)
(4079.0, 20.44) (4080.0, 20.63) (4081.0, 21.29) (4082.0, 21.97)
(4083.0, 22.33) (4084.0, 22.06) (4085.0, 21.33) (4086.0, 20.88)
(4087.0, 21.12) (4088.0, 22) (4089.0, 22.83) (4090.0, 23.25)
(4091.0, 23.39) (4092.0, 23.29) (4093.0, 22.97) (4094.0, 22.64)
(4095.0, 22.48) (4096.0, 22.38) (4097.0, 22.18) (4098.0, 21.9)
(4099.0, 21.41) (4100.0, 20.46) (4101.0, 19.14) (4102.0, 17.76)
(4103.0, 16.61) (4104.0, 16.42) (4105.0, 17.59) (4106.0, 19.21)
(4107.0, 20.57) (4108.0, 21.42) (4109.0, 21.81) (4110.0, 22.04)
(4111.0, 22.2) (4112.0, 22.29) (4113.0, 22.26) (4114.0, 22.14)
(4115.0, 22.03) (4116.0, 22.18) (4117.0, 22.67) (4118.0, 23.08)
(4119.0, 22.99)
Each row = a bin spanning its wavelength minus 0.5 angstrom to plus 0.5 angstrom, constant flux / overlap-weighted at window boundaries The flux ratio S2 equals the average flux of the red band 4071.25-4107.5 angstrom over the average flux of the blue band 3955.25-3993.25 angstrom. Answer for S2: 1.44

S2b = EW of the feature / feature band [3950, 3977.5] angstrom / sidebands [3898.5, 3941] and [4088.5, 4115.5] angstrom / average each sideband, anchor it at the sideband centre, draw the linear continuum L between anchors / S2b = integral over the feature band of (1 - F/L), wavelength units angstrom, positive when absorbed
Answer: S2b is 4.45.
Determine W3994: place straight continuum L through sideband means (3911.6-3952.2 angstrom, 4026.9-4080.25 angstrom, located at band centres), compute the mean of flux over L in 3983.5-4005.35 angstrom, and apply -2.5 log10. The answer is -0.194 mag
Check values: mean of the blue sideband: 12.4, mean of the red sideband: 20.3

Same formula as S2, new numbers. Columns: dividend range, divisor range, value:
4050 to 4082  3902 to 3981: 1.57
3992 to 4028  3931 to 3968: 1.73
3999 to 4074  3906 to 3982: 1.58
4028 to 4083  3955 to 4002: 1.31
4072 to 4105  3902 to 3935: 1.48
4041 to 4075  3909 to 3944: 1.64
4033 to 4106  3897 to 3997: 1.45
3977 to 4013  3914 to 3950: 1.65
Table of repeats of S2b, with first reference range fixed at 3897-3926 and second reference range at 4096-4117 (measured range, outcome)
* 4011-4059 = -4.3 angstrom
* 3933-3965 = 8.7 angstrom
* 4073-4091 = -1.0 angstrom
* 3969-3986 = 4.1 angstrom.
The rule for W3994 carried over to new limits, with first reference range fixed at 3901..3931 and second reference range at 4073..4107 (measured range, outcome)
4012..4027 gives -0.14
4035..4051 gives -0.03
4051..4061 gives -0.06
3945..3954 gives 0.07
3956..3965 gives 0.13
